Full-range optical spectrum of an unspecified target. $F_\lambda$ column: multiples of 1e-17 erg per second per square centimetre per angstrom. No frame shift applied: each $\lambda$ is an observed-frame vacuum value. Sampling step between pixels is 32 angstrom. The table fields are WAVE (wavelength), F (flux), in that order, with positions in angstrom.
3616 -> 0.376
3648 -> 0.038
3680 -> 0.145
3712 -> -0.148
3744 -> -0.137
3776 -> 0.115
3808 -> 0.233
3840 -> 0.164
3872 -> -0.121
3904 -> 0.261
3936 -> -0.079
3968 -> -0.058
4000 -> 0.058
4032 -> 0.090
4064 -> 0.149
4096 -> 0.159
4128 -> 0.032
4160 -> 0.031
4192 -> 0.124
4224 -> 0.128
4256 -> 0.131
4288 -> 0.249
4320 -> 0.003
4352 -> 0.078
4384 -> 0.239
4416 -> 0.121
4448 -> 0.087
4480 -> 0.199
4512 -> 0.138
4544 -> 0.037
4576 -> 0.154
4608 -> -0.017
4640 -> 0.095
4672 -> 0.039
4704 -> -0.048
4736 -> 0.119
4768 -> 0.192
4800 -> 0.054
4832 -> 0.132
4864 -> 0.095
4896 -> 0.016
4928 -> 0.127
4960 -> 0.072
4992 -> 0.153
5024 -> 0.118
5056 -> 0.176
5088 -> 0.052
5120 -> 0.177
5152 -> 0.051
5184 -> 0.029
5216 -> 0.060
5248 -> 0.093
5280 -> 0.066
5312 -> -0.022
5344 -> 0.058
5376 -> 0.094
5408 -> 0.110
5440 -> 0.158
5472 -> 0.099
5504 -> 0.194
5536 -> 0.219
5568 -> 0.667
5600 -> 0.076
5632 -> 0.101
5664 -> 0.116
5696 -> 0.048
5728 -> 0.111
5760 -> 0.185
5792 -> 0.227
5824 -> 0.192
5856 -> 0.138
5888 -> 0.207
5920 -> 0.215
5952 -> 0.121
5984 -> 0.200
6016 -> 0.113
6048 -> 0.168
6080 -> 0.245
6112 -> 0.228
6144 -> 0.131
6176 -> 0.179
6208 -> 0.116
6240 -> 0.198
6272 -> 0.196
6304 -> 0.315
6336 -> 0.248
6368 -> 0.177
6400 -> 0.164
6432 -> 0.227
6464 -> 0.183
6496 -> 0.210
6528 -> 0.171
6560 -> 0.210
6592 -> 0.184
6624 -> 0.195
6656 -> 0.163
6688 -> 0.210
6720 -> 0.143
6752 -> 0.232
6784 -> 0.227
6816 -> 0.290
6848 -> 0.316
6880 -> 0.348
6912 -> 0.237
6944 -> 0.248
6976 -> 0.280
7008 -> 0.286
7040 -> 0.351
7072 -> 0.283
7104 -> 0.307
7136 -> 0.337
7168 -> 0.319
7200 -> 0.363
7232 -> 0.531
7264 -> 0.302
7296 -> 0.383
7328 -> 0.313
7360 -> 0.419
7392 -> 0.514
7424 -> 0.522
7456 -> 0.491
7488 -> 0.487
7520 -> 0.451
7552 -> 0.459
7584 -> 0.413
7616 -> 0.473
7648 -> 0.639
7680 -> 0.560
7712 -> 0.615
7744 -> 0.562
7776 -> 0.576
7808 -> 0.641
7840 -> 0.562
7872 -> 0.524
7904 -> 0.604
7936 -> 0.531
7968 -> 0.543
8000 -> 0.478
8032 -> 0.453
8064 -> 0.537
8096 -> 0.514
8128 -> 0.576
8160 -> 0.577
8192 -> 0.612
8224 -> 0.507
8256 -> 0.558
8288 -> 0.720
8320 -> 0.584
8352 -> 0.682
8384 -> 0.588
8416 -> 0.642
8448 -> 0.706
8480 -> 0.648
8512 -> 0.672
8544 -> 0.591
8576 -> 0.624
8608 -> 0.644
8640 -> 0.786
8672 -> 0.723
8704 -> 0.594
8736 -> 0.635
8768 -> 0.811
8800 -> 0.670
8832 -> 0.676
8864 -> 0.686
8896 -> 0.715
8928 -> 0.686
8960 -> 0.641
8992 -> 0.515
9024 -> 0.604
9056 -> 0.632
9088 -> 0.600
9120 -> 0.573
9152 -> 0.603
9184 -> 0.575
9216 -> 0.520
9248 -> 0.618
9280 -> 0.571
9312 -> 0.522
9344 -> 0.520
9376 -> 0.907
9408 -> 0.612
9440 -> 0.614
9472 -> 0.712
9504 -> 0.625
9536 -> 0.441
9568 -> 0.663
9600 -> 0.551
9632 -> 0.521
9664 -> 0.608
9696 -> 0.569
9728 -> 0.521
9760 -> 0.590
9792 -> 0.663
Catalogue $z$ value 0.846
